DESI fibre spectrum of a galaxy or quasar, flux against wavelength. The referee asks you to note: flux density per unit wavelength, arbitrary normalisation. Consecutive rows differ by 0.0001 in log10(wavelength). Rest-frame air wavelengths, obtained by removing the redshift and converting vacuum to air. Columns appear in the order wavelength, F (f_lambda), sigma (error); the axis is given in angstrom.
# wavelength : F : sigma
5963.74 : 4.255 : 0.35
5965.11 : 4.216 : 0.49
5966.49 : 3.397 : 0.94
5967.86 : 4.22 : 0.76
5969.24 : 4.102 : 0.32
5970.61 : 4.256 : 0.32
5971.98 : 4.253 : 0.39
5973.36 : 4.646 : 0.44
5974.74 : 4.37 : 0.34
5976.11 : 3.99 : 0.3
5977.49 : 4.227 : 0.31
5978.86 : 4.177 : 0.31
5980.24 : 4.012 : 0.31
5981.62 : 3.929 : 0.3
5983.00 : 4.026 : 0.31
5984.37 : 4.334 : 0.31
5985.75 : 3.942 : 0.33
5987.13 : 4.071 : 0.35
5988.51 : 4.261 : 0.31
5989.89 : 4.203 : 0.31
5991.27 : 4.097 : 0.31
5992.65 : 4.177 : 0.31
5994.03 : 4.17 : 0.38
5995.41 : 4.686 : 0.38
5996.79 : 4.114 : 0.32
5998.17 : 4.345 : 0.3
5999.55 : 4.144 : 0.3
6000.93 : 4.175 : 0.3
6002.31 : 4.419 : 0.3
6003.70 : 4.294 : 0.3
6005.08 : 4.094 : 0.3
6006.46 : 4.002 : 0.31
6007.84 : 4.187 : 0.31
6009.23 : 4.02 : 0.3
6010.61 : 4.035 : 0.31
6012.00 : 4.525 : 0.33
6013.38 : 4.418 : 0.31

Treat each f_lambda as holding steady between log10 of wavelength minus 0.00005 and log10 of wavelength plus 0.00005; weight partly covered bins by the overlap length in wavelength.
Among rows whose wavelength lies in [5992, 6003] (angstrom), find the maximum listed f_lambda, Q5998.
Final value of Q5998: 4.686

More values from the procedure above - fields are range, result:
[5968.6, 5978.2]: 4.646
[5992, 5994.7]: 4.177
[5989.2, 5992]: 4.203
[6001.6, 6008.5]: 4.419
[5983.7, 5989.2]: 4.334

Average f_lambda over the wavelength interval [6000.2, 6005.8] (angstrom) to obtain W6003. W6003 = 4.24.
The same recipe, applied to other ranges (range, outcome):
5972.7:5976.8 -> 4.33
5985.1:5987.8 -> 4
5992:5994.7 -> 4.17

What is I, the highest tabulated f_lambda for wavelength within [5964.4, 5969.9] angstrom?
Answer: 4.22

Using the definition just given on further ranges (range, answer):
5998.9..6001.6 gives 4.175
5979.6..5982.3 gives 4.012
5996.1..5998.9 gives 4.345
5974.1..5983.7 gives 4.37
